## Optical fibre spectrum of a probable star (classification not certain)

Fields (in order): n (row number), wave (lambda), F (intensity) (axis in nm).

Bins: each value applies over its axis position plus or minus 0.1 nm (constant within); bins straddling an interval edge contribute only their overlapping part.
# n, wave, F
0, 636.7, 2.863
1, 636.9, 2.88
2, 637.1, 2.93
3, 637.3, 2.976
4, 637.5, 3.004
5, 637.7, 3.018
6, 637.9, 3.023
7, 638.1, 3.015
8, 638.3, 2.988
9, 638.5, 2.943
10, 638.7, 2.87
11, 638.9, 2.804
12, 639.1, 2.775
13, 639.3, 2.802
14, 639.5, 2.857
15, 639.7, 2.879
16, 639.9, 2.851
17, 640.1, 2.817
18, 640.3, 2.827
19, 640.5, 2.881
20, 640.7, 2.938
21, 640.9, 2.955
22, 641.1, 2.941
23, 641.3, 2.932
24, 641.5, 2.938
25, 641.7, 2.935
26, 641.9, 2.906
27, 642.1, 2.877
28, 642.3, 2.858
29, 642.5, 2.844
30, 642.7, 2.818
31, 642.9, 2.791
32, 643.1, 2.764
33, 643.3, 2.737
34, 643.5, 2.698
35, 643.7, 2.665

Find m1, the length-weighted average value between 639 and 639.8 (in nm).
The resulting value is 2.83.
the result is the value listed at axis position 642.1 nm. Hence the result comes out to 2.877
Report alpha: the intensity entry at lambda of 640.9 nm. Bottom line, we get 2.955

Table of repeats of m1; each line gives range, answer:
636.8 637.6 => 2.95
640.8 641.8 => 2.94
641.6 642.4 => 2.89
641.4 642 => 2.93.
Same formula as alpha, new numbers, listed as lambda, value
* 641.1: 2.941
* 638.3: 2.988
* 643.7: 2.665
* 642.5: 2.844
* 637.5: 3.004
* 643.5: 2.698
